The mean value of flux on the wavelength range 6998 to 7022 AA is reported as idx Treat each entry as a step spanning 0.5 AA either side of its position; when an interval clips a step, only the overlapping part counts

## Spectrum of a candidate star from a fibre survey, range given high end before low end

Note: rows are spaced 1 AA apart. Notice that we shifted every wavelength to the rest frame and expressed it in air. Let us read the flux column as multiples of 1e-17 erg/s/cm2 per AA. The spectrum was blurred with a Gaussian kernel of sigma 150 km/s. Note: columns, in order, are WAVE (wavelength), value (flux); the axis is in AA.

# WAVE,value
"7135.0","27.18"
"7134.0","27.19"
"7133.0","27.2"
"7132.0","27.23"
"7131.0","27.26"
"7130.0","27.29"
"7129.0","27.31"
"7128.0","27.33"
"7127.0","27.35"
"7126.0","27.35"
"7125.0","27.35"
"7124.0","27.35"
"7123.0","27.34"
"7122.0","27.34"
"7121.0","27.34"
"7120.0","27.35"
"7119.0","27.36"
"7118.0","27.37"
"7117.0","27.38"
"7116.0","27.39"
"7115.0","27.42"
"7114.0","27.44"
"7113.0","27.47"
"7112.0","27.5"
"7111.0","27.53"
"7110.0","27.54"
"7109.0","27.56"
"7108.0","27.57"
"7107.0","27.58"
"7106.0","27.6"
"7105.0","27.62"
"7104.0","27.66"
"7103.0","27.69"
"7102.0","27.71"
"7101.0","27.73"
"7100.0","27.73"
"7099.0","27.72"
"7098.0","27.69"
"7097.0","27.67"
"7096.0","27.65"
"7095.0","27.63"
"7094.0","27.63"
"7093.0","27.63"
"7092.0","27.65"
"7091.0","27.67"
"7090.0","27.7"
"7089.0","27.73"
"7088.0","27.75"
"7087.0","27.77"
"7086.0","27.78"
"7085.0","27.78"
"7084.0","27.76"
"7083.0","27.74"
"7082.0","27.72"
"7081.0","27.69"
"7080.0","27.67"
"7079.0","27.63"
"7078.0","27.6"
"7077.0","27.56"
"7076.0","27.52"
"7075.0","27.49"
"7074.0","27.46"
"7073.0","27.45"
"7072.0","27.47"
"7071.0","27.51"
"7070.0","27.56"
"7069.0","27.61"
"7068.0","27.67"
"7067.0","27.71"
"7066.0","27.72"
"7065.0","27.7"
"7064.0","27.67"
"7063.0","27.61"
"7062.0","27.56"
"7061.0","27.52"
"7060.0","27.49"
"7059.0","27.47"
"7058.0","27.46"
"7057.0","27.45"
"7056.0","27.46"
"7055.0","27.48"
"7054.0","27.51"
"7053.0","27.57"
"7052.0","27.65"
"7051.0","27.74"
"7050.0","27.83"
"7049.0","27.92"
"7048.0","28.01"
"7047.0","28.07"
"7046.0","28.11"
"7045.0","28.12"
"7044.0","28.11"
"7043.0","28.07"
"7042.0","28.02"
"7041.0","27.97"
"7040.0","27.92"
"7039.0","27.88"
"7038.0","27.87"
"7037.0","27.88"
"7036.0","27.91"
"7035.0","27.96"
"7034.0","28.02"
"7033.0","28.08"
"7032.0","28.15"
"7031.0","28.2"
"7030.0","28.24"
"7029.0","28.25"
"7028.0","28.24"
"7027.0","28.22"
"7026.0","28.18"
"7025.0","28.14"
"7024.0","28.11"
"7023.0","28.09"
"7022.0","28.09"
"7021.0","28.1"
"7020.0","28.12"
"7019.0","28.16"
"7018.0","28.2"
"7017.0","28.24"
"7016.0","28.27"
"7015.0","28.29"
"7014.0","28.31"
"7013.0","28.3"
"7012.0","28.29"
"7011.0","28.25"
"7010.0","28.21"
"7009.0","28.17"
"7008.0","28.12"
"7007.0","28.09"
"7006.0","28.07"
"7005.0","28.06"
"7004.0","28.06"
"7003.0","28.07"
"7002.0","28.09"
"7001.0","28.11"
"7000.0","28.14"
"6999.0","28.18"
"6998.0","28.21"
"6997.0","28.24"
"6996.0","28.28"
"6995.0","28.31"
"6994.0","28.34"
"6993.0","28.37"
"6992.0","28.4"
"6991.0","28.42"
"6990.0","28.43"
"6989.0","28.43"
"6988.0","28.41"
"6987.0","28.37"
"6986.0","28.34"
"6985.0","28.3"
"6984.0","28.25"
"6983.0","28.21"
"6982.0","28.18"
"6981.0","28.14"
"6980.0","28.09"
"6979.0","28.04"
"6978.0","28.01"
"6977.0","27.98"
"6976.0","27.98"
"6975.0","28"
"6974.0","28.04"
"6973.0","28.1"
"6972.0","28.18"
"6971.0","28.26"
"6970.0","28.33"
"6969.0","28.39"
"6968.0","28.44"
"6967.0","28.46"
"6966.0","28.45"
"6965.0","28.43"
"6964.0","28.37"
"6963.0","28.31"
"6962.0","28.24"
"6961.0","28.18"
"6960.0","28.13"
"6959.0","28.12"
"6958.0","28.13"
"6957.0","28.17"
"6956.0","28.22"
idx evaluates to 28.2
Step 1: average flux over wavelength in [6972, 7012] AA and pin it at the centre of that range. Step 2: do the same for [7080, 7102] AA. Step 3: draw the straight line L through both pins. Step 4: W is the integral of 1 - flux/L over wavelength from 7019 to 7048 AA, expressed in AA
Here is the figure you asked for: -0.1 AA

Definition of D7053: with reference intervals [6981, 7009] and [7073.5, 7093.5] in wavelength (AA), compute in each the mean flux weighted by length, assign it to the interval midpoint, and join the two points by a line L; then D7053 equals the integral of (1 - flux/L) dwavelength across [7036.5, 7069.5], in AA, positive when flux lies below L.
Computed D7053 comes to 0.1 AA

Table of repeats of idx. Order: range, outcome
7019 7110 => 27.8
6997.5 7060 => 28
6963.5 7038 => 28.2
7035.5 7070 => 27.8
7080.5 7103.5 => 27.7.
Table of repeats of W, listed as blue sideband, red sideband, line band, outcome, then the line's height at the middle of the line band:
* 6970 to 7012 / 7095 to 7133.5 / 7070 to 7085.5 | 0.05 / 27.7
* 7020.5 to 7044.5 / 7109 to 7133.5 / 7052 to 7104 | 0.16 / 27.7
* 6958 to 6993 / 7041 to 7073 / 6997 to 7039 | -0.26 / 28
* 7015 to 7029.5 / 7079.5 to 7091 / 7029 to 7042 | 0.03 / 28.1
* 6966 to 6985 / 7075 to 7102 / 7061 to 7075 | 0.09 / 27.8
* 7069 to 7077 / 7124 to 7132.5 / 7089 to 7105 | -0.15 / 27.4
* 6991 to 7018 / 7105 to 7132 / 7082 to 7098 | -0.05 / 27.6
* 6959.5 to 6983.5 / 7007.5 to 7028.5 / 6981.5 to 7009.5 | -0.04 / 28.2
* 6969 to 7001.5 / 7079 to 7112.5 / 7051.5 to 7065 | 0.15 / 27.9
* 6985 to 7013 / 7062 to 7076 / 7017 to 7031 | -0.08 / 28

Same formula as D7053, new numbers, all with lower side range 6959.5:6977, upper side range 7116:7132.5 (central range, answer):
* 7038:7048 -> -0.1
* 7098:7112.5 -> -0.1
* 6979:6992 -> -0.1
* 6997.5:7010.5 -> 0.0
